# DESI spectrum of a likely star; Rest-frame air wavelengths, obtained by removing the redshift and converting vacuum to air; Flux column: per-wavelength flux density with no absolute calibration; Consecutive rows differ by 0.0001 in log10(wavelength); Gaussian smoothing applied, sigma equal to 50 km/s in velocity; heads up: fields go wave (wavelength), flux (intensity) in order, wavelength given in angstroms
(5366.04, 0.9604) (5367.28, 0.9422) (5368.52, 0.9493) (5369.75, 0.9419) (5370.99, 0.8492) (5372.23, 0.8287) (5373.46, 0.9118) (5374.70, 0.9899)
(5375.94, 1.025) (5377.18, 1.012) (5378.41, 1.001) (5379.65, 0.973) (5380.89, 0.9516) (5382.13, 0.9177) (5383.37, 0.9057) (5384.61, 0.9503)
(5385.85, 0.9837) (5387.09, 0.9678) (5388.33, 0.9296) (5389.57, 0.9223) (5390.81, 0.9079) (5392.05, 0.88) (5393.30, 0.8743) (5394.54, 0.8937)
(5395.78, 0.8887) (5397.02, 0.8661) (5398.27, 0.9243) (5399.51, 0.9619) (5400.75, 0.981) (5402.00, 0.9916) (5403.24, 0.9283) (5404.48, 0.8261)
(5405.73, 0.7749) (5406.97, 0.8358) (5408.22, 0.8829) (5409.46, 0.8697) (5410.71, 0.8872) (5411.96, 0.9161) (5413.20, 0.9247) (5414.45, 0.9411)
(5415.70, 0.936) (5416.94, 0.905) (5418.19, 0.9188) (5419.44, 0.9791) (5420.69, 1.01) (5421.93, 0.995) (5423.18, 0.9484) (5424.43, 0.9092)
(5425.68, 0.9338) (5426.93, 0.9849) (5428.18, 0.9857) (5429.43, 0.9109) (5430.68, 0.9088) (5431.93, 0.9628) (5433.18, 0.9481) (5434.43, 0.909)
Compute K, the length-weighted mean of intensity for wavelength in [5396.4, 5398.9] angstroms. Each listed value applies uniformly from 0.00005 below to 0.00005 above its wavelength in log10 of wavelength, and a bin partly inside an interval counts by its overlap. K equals 0.895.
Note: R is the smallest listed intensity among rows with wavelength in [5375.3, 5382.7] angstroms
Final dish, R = 0.9177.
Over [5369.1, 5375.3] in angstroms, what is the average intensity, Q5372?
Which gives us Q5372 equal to 0.905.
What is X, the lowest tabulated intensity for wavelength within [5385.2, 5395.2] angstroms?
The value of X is 0.8743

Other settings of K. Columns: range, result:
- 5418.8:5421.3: 0.992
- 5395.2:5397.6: 0.878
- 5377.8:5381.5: 0.975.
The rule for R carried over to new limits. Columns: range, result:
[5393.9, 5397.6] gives 0.8661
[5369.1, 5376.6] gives 0.8287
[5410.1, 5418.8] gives 0.8872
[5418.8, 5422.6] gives 0.9791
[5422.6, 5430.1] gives 0.9092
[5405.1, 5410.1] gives 0.7749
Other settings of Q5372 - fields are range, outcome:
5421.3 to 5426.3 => 0.948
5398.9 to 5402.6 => 0.977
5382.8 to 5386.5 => 0.947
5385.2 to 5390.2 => 0.951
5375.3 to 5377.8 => 1.02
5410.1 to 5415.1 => 0.917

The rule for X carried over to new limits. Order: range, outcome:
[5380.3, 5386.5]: 0.9057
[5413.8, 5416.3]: 0.936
